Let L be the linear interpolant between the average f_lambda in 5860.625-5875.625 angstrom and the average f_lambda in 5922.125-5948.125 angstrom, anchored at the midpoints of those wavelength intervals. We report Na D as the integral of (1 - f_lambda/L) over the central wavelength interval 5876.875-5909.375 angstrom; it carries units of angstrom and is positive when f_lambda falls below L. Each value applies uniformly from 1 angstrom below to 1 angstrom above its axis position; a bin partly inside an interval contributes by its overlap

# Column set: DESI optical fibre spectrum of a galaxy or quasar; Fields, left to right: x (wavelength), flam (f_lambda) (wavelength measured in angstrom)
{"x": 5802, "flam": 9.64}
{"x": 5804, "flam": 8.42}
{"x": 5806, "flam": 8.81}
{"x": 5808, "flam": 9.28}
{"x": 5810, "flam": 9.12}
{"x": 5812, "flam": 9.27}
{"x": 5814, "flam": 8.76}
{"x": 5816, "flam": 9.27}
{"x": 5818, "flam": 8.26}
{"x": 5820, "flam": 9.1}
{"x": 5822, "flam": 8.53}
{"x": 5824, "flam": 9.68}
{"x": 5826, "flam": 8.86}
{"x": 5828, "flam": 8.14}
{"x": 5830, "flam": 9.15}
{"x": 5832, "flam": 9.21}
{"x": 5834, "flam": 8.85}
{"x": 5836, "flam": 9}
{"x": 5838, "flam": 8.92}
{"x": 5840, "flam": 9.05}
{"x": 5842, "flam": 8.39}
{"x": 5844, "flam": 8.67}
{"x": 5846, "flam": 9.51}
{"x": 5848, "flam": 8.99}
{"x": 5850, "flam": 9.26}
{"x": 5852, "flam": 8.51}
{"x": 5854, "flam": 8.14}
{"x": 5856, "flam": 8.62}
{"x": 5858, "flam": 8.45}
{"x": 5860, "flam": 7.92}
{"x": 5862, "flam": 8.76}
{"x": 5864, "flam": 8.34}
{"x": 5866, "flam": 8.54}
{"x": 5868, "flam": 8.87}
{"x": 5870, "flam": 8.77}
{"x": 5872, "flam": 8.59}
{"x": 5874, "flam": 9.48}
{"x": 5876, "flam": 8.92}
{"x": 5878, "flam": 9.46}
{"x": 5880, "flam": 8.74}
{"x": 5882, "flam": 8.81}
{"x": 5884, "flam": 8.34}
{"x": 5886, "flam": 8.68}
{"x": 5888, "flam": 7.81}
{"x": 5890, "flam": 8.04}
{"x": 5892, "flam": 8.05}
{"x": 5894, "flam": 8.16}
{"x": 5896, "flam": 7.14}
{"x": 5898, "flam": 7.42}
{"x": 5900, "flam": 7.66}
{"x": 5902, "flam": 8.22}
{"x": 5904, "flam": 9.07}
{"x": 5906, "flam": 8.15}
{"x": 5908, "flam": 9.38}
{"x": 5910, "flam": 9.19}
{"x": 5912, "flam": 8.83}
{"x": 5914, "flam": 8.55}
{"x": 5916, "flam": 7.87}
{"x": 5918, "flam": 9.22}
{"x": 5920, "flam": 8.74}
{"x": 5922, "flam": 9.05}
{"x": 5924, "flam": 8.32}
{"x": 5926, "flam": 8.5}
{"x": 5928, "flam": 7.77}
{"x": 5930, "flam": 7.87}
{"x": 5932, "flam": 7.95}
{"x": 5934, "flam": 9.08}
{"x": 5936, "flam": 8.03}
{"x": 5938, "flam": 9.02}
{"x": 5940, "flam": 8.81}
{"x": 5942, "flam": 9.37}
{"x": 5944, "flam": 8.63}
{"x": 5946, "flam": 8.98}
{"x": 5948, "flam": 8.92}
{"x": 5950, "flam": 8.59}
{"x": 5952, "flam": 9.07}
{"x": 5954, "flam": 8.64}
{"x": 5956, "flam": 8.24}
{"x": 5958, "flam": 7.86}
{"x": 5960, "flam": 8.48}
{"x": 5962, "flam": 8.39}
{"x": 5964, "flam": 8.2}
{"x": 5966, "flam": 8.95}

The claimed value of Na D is 1.3 angstrom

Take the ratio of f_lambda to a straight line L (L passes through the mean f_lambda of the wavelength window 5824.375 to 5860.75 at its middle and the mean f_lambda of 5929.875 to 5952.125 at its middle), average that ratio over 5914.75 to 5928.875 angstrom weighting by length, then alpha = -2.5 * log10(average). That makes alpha 0.028 mag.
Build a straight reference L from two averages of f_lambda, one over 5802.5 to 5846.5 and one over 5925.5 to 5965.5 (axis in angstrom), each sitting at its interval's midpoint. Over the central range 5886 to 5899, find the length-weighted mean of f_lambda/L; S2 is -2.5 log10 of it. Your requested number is 0.11 mag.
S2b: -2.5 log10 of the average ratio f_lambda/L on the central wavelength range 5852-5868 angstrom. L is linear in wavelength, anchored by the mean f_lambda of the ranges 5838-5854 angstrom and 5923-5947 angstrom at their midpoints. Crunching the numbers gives 0.05 mag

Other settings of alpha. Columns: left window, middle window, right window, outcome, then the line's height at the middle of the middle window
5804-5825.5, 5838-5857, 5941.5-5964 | 0.01 mag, 8.89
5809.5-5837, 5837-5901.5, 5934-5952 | 0.05 mag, 8.9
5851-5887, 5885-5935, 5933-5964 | 0.04 mag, 8.66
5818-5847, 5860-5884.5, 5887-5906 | -0.06 mag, 8.32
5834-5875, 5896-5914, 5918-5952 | 0.03 mag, 8.67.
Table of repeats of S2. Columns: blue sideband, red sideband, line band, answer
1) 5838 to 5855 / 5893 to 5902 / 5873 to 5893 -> -0.08 mag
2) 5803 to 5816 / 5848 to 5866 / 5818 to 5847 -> -0.02 mag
